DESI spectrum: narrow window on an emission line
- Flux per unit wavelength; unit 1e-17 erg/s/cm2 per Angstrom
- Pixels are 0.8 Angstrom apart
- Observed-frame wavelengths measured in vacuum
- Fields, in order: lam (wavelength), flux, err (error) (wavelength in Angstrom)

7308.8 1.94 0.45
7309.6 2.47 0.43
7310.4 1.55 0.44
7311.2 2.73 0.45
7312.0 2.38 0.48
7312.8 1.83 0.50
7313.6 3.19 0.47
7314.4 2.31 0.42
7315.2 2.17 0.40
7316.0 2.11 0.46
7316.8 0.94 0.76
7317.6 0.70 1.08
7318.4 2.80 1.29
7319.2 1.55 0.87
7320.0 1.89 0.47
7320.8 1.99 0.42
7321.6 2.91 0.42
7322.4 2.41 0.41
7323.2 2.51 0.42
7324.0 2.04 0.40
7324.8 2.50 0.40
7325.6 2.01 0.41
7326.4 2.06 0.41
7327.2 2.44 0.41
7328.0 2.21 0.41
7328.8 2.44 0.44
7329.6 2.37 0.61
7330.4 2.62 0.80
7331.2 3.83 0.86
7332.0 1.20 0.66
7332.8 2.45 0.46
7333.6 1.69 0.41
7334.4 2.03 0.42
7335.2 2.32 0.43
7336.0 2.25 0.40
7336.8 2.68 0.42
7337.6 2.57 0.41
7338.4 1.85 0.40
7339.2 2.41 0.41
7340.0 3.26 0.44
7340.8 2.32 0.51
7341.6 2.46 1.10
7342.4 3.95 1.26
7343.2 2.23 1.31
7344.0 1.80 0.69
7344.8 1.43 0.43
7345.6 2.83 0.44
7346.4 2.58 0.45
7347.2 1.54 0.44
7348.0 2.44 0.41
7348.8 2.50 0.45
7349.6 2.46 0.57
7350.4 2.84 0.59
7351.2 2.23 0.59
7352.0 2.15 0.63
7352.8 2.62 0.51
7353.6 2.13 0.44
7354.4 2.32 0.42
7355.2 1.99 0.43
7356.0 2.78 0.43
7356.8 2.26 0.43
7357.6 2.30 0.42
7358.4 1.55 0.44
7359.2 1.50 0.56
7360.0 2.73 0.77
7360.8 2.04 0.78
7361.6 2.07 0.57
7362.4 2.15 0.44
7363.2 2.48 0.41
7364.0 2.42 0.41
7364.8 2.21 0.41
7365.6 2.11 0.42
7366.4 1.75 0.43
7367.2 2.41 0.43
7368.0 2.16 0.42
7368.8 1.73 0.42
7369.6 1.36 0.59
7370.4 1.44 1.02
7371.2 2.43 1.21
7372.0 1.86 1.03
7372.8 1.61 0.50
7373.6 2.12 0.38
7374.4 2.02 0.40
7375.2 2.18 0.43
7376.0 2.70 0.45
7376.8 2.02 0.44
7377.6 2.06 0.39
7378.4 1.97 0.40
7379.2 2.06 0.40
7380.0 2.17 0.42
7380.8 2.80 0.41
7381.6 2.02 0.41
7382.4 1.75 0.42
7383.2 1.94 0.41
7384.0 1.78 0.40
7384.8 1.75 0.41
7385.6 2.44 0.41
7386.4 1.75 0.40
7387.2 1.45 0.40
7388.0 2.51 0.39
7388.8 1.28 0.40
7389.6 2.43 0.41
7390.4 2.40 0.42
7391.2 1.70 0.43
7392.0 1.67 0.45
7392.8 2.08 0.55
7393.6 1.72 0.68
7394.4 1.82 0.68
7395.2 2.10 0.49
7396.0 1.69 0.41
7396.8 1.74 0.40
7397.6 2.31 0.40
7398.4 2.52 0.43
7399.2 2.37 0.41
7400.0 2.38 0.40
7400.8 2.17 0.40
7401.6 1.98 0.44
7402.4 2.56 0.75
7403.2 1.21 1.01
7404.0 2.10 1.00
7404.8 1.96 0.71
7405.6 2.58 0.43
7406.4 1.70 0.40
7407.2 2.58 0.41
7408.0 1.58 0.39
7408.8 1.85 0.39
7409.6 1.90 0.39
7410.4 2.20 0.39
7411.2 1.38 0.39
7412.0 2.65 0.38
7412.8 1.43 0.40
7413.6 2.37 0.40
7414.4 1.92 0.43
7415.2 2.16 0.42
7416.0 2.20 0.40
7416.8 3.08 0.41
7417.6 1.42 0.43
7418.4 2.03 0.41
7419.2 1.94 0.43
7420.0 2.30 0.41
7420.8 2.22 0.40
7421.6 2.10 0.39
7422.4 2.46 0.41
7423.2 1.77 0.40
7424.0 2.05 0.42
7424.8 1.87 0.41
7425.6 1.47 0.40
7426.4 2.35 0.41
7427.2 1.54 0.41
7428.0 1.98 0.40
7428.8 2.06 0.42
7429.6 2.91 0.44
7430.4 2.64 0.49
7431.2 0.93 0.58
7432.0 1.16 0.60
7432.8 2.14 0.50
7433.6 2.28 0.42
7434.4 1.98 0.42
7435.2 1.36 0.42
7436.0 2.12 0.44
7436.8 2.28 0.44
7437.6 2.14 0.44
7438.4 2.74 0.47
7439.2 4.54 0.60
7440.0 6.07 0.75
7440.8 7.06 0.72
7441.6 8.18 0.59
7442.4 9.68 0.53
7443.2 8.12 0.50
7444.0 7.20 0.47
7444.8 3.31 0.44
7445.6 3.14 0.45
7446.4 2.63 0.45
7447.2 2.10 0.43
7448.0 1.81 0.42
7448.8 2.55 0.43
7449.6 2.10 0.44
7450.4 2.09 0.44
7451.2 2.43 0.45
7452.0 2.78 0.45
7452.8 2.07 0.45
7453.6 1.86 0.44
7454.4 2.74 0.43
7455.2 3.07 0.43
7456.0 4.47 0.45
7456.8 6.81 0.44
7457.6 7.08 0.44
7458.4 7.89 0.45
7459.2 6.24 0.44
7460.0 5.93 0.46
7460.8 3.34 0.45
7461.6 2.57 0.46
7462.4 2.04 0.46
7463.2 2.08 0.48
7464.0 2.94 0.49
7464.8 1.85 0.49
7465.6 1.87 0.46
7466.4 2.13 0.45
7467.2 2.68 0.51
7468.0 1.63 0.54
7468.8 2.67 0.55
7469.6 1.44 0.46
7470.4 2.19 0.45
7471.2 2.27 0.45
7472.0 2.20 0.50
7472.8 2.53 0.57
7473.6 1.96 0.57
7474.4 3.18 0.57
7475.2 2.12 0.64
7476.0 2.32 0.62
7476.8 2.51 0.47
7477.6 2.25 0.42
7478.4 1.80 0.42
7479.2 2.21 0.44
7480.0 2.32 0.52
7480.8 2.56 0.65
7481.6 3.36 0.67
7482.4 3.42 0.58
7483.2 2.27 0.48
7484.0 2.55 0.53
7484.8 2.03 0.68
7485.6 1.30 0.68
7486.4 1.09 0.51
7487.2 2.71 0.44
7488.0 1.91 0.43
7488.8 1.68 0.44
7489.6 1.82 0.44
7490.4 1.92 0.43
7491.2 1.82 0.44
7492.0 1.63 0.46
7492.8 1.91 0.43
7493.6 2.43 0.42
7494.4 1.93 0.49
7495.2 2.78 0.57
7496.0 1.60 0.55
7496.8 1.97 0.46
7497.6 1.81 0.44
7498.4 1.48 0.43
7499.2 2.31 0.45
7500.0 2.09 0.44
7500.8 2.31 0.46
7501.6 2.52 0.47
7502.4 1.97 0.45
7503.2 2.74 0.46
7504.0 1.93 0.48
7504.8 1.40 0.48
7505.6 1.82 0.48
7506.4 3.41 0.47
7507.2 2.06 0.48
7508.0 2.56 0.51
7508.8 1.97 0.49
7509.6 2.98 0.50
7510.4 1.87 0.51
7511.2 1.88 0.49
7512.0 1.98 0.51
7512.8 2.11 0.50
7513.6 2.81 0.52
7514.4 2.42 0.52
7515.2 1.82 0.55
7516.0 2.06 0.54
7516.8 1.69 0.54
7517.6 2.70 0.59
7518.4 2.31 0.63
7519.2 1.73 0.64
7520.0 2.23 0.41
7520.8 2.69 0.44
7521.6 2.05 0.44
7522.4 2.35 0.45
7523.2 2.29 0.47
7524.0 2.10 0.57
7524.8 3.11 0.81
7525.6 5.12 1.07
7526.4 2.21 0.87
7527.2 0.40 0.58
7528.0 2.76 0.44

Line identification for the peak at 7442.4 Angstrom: [S II]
